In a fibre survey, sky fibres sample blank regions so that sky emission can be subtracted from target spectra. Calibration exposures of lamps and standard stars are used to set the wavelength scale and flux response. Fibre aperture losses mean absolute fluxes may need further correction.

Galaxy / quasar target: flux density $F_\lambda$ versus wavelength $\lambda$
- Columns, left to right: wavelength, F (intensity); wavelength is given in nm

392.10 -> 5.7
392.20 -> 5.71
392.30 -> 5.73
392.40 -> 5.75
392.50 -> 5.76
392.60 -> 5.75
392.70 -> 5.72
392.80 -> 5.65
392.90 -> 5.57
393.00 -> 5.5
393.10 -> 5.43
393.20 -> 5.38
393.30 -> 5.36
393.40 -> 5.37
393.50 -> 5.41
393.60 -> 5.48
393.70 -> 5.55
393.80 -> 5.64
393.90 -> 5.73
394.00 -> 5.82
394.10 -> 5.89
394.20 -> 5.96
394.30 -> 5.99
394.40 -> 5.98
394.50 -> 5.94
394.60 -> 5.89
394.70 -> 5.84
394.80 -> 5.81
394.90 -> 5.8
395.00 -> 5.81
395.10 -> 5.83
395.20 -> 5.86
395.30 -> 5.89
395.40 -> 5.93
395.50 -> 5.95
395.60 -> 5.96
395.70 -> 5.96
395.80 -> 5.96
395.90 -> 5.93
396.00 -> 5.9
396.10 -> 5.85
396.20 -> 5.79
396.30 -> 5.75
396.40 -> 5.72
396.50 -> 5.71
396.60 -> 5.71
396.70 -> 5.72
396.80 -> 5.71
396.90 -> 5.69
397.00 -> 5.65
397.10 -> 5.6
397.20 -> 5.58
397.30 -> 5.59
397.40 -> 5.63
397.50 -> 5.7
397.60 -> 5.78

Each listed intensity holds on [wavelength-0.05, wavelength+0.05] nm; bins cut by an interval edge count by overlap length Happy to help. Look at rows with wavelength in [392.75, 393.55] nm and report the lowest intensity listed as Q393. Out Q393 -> 5.36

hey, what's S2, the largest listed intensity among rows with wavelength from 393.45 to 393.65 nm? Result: 5.48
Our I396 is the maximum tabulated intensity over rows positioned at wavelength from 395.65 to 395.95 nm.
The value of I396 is 5.96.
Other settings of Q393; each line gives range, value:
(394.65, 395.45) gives 5.8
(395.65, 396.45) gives 5.72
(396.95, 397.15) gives 5.6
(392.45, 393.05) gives 5.5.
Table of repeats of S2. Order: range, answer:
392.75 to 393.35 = 5.65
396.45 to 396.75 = 5.72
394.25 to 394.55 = 5.99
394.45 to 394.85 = 5.94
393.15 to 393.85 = 5.64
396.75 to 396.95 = 5.71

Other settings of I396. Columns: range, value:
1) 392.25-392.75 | 5.76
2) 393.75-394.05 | 5.82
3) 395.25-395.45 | 5.93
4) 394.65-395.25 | 5.86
